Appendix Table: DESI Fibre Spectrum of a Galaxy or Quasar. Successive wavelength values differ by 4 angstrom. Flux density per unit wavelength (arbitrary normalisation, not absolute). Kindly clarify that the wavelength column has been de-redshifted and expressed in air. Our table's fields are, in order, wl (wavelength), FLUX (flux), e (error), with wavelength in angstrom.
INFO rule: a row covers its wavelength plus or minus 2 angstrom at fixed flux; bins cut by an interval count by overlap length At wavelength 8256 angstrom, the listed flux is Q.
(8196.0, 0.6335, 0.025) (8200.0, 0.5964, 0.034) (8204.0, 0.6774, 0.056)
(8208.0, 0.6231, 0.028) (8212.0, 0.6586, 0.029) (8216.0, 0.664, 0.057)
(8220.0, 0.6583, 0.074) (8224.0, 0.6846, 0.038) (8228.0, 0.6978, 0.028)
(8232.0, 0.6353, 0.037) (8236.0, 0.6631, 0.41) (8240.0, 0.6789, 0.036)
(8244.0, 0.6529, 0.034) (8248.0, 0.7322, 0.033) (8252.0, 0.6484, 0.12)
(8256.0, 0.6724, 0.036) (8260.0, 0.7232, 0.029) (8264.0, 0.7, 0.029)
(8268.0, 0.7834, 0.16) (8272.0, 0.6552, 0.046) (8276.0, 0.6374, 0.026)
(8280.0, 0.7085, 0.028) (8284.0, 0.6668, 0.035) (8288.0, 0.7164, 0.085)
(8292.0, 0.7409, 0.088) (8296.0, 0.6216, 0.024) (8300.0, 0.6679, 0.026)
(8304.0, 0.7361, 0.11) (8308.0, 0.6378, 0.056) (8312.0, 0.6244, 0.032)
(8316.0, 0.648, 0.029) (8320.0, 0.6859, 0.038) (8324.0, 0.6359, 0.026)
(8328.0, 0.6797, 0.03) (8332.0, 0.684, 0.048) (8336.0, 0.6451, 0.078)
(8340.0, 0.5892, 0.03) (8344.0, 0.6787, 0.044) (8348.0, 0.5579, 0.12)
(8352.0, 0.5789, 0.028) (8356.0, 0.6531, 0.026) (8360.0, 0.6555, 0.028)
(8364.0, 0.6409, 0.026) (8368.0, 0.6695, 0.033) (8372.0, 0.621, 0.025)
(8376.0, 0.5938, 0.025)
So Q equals 0.6724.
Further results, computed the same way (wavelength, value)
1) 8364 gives 0.6409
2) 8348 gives 0.5579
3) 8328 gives 0.6797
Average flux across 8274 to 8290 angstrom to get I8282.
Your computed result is 0.682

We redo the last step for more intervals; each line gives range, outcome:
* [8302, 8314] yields 0.666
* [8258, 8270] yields 0.736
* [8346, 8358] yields 0.597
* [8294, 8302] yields 0.645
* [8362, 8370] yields 0.655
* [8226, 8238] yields 0.665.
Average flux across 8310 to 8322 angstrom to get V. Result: 0.653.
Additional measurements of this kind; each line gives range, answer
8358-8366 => 0.648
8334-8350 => 0.618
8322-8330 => 0.658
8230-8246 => 0.658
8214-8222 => 0.661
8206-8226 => 0.658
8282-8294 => 0.708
